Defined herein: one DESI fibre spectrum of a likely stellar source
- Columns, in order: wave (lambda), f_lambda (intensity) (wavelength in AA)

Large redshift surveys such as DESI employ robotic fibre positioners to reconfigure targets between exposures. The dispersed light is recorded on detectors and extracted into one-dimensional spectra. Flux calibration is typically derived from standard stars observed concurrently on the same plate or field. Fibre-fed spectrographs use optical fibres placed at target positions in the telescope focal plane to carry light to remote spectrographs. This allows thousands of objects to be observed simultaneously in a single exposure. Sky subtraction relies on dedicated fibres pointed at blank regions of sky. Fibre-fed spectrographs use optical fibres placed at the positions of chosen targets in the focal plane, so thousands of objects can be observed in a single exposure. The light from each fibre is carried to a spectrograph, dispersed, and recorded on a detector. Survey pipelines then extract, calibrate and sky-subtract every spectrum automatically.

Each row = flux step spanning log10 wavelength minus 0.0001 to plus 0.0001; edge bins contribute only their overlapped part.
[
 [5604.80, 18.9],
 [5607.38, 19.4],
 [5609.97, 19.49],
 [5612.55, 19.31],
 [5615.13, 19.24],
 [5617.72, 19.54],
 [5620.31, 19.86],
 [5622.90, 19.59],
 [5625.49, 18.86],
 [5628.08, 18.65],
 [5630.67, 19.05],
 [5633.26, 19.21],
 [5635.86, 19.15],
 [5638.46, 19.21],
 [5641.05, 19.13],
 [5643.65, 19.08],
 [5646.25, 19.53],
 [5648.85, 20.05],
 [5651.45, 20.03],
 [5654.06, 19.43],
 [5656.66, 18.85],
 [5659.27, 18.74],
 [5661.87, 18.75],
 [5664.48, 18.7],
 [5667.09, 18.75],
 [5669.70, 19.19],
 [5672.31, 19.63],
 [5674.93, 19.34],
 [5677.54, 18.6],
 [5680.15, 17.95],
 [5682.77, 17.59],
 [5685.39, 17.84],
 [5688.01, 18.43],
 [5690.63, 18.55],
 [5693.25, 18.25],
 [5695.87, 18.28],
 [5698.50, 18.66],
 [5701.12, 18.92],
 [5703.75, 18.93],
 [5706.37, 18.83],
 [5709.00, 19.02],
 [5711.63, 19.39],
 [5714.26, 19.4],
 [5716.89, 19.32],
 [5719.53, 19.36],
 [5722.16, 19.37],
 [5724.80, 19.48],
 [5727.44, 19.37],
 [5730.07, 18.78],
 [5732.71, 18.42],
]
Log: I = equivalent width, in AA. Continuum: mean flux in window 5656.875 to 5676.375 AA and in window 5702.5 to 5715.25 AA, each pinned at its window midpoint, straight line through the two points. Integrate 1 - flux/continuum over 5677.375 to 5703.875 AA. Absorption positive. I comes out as 1.0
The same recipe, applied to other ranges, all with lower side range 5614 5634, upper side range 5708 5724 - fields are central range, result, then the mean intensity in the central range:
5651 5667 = 0.2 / 19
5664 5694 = 1.1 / 18.6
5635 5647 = 0.0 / 19.2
